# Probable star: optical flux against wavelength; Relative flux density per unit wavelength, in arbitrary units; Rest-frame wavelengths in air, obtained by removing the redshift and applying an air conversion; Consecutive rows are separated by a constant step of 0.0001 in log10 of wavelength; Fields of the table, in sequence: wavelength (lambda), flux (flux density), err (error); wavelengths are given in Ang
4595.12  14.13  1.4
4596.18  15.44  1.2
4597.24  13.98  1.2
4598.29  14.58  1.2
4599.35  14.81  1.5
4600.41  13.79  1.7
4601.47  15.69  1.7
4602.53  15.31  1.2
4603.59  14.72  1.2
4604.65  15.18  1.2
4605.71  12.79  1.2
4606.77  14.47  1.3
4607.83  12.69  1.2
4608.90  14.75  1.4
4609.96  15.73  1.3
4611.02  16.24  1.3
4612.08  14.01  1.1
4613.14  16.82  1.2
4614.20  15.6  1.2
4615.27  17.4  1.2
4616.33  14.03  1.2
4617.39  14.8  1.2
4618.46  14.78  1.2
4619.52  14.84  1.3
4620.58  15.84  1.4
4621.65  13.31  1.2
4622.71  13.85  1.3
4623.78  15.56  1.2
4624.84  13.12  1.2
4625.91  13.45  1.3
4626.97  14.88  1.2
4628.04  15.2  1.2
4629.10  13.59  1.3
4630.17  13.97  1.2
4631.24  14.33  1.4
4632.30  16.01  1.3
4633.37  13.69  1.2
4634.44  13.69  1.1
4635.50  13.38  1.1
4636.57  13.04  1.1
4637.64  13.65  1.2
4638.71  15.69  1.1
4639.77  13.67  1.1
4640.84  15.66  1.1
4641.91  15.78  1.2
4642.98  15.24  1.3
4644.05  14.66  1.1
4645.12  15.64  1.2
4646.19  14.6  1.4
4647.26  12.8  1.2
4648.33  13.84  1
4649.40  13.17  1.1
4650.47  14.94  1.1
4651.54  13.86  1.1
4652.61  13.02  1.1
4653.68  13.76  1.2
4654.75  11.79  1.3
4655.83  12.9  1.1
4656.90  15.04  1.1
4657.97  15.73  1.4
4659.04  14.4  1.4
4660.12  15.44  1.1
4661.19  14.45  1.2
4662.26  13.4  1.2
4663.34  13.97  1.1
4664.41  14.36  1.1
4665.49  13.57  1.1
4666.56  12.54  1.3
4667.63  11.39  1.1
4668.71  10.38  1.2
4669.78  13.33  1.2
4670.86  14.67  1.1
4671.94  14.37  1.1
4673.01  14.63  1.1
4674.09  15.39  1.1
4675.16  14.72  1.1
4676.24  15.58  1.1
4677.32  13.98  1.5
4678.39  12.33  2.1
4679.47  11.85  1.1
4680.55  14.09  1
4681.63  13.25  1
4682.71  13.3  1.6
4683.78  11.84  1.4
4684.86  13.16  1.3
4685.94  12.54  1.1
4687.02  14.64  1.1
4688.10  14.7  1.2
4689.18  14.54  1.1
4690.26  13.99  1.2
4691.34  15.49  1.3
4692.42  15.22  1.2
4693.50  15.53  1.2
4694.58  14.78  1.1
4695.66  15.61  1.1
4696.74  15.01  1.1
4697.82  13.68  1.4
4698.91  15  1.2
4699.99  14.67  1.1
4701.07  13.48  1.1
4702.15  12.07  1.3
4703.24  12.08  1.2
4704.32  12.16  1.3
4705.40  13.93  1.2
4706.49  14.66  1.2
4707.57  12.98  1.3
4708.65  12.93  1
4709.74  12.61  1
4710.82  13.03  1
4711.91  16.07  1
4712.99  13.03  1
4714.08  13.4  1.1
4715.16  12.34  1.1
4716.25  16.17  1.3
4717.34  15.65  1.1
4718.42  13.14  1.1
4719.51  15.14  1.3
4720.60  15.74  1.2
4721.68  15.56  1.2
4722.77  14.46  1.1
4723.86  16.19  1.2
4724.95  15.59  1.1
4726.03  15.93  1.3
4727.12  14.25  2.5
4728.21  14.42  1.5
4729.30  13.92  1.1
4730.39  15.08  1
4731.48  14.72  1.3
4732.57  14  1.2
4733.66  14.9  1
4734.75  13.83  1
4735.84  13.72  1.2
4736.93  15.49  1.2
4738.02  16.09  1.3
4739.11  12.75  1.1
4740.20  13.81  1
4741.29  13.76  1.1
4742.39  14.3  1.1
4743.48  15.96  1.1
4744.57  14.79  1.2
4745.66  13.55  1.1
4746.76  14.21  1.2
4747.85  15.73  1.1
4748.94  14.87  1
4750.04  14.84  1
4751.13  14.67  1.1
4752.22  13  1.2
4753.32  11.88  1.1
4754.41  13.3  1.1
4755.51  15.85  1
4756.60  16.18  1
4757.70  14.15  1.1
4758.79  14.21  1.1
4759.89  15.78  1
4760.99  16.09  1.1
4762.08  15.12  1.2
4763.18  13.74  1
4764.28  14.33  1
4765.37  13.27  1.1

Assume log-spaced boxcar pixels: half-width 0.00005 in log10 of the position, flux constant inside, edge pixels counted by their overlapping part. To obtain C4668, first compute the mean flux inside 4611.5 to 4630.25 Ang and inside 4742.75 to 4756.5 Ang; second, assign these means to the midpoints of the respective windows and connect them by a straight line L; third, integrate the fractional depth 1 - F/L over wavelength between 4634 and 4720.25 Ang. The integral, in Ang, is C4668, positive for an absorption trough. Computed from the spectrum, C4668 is 3.9 Ang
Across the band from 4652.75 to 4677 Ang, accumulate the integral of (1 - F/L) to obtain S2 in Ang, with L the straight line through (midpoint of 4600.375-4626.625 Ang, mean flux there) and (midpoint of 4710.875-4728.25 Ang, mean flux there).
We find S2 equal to 1.5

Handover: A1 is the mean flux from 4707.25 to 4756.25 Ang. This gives 14.4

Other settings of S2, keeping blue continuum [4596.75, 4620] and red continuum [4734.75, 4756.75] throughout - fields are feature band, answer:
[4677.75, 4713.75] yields 2.0 Ang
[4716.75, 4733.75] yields -0.5 Ang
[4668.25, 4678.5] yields 0.4 Ang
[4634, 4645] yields 0.2 Ang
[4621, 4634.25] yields 0.5 Ang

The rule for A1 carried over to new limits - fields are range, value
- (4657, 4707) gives 13.9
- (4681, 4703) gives 14.1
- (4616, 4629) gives 14.5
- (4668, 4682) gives 13.7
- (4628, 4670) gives 14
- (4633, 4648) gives 14.4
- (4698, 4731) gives 14.2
